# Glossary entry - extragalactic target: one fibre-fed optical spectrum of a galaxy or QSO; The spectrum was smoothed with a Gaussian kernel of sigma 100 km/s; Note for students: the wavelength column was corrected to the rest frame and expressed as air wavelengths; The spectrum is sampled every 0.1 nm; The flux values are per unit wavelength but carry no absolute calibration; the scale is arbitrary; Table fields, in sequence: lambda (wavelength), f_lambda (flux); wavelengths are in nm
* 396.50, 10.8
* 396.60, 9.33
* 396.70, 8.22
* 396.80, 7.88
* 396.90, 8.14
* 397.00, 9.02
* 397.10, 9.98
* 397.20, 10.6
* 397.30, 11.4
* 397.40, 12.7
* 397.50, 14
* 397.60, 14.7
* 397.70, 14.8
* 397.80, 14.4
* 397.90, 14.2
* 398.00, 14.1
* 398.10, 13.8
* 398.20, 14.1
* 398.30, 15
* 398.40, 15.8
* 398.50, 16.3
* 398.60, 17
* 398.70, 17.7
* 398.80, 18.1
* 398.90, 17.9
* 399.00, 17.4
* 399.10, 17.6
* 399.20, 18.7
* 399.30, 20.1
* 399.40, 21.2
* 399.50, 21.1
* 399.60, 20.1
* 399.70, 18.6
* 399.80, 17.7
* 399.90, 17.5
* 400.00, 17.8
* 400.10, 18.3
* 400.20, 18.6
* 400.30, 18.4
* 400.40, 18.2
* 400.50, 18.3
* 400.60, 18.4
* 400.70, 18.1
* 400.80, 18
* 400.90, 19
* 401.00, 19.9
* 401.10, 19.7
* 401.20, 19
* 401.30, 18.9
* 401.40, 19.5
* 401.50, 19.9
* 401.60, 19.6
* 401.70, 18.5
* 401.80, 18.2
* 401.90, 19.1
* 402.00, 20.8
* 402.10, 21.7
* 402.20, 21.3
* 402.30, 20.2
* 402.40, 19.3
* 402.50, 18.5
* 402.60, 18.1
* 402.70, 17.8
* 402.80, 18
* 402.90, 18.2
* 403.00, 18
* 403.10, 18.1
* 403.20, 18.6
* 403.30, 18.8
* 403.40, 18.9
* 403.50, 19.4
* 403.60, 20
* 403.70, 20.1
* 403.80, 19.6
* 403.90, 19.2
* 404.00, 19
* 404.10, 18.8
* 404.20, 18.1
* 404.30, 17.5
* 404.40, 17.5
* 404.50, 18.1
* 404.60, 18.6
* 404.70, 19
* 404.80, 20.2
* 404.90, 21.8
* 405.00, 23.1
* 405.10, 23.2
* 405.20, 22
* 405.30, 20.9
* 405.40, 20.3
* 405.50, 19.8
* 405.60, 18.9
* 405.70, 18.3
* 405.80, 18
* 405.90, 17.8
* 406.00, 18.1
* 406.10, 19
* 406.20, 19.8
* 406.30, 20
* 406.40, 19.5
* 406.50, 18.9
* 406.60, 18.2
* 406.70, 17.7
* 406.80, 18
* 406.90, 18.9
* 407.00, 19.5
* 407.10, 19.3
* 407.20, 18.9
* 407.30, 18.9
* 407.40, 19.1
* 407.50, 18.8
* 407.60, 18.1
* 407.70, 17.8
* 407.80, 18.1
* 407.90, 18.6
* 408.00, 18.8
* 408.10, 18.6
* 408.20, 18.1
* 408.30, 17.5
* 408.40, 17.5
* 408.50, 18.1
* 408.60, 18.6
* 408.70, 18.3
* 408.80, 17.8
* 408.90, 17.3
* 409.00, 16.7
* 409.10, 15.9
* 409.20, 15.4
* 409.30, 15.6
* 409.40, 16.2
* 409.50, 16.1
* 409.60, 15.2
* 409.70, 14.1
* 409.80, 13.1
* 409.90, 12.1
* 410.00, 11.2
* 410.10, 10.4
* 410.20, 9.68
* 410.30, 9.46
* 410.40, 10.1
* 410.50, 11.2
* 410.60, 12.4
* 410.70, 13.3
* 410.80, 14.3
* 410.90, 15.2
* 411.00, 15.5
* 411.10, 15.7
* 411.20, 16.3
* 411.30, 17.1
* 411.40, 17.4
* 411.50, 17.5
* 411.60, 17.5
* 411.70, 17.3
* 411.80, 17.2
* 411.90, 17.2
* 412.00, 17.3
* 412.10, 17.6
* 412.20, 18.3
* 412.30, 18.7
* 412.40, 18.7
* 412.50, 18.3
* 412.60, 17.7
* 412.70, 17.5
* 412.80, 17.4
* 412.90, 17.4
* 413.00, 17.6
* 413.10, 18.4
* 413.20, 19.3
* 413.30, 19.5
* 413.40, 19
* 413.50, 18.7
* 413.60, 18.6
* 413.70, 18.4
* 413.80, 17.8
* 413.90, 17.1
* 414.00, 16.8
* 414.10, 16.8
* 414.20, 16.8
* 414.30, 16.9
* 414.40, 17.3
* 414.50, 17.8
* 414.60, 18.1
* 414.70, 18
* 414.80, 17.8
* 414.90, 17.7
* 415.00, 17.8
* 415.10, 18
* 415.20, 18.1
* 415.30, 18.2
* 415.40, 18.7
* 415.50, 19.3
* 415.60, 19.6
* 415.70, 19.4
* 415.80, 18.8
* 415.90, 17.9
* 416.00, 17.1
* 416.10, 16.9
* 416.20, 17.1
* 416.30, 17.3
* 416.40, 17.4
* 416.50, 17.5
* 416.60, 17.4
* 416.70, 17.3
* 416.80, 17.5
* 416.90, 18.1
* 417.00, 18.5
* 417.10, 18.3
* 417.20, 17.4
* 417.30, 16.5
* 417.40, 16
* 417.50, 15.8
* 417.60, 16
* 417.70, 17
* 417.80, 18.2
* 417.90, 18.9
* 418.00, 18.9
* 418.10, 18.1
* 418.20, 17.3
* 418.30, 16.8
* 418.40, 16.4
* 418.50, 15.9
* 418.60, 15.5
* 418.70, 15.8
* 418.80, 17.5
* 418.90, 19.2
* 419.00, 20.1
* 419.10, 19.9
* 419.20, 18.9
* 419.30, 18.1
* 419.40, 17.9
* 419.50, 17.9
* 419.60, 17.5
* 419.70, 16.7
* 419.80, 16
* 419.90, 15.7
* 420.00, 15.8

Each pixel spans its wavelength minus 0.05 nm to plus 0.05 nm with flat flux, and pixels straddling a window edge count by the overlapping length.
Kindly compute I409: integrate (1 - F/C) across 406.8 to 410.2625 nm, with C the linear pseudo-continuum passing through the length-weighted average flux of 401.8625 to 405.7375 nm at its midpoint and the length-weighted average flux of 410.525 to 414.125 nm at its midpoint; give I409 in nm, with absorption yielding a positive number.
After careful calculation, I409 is 0.29 nm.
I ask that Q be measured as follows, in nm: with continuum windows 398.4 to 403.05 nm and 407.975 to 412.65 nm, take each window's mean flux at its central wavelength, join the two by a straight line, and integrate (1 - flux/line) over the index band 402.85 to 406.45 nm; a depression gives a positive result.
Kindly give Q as -0.37 nm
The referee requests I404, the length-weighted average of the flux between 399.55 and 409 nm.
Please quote 18.9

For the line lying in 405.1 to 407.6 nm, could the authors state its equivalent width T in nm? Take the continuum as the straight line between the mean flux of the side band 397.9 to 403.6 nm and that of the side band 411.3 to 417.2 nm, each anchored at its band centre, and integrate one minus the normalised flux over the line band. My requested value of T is -0.14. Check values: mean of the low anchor 18.4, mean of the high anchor 17.9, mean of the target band 19.2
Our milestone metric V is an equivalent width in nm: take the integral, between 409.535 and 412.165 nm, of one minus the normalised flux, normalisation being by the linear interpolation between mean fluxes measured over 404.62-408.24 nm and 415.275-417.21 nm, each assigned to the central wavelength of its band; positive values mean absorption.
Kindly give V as 0.59 nm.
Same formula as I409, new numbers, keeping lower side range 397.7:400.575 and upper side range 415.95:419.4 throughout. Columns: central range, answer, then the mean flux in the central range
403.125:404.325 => -0.11 nm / 19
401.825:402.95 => -0.12 nm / 19.3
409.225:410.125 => 0.18 nm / 13.9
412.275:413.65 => -0.07 nm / 18.3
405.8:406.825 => -0.07 nm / 18.7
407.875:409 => -0.04 nm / 18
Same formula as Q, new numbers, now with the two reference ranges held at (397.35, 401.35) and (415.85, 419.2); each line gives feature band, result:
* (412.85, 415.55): -0.09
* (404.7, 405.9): -0.21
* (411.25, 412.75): -0.02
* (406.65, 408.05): -0.10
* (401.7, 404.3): -0.25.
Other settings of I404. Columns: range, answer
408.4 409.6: 16.9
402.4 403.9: 18.8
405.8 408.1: 18.7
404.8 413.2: 17.3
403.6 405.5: 19.8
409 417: 16.7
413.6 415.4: 17.7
